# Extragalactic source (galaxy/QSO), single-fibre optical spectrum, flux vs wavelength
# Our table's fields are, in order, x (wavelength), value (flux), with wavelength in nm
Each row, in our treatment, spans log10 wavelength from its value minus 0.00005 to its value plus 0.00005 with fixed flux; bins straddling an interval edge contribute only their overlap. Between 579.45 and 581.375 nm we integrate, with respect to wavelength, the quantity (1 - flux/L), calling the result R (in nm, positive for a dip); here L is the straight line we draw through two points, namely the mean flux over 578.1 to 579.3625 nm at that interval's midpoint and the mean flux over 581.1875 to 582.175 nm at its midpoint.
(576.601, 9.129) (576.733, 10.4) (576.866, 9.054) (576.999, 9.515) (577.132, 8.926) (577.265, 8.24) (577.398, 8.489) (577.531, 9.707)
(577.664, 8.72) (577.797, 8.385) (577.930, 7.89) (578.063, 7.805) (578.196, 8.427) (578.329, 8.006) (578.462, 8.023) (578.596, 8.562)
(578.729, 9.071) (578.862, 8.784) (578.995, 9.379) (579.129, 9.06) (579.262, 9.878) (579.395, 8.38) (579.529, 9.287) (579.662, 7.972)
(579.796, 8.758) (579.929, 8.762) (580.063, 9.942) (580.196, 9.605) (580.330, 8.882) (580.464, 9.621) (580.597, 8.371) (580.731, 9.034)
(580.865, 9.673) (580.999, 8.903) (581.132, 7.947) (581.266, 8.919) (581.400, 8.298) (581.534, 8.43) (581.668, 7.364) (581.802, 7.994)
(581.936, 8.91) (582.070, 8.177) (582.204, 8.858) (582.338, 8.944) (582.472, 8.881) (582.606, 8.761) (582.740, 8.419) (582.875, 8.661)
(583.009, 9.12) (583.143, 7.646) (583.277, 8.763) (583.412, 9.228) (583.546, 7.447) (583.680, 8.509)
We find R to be -0.102 nm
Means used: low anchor 8.77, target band 8.96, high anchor 8.31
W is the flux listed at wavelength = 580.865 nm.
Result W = 9.673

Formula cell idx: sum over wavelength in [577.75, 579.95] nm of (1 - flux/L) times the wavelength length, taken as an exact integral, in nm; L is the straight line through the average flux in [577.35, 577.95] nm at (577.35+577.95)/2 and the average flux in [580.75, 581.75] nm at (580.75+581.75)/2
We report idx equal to 0.01 nm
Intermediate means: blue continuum 8.7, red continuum 8.52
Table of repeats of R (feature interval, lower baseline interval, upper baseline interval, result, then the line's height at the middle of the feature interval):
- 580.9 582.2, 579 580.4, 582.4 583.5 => 0.07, 8.84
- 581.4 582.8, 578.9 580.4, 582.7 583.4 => 0.04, 8.71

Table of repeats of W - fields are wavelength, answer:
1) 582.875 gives 8.661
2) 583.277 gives 8.763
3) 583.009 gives 9.12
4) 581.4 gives 8.298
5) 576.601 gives 9.129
